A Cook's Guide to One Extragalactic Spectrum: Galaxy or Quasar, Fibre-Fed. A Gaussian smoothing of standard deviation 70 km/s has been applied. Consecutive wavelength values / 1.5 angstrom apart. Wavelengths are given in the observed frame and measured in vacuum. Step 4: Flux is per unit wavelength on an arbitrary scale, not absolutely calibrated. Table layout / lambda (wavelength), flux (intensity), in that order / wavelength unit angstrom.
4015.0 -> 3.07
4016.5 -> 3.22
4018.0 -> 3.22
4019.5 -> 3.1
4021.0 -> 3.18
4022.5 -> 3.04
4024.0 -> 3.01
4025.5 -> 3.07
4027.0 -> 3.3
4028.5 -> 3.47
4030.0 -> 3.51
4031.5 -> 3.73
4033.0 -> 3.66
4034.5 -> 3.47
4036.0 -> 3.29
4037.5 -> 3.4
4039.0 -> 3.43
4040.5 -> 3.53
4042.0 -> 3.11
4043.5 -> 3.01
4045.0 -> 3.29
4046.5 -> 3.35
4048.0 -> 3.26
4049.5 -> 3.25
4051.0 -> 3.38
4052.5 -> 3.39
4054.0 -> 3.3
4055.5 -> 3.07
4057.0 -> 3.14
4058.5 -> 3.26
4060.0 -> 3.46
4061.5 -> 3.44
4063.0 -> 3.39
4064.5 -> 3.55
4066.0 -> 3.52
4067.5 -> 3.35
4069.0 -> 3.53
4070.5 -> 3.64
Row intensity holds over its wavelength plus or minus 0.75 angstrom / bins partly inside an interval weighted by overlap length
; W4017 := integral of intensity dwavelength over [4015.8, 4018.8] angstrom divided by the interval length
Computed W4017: 3.22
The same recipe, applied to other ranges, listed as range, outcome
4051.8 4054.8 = 3.34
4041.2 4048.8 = 3.21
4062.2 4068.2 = 3.45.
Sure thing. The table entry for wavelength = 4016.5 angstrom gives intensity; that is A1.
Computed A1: 3.22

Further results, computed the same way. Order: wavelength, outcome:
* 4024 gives 3.01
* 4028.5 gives 3.47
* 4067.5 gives 3.35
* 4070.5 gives 3.64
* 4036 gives 3.29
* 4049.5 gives 3.25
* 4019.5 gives 3.1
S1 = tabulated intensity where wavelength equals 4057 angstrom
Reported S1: 3.14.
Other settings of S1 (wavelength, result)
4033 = 3.66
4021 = 3.18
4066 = 3.52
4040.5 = 3.53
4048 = 3.26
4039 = 3.43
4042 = 3.11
